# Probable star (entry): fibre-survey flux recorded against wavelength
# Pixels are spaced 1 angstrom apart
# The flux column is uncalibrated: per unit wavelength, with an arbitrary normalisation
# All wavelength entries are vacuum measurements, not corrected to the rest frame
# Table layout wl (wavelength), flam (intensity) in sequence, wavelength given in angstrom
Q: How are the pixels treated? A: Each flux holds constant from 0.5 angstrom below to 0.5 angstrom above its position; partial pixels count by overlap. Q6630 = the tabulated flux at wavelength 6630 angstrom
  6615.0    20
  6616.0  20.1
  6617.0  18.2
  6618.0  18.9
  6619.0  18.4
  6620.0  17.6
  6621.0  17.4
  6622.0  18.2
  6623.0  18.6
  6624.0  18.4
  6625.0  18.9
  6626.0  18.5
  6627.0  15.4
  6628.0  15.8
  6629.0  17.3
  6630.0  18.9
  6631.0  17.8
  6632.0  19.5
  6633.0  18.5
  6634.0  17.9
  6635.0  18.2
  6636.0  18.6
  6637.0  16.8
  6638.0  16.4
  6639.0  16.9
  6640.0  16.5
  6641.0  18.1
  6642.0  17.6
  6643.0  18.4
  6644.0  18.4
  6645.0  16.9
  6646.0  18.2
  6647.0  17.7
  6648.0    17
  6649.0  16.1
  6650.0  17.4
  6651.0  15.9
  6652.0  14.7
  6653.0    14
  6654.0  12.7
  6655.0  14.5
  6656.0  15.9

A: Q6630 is 18.9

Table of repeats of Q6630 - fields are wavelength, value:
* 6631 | 17.8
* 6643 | 18.4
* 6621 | 17.4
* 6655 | 14.5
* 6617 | 18.2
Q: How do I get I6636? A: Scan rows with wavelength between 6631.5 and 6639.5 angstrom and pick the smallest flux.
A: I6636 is 16.4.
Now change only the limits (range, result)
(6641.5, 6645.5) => 16.9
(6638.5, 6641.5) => 16.5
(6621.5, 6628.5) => 15.4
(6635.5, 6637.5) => 16.8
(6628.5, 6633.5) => 17.3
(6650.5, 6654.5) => 12.7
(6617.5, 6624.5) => 17.4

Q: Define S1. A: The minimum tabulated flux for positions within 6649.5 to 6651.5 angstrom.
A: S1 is 15.9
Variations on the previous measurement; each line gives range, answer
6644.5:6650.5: 16.1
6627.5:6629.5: 15.8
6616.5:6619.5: 18.2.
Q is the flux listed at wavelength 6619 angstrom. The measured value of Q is 18.4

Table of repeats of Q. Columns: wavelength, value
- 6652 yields 14.7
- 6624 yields 18.4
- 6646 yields 18.2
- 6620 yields 17.6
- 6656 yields 15.9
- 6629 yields 17.3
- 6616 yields 20.1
